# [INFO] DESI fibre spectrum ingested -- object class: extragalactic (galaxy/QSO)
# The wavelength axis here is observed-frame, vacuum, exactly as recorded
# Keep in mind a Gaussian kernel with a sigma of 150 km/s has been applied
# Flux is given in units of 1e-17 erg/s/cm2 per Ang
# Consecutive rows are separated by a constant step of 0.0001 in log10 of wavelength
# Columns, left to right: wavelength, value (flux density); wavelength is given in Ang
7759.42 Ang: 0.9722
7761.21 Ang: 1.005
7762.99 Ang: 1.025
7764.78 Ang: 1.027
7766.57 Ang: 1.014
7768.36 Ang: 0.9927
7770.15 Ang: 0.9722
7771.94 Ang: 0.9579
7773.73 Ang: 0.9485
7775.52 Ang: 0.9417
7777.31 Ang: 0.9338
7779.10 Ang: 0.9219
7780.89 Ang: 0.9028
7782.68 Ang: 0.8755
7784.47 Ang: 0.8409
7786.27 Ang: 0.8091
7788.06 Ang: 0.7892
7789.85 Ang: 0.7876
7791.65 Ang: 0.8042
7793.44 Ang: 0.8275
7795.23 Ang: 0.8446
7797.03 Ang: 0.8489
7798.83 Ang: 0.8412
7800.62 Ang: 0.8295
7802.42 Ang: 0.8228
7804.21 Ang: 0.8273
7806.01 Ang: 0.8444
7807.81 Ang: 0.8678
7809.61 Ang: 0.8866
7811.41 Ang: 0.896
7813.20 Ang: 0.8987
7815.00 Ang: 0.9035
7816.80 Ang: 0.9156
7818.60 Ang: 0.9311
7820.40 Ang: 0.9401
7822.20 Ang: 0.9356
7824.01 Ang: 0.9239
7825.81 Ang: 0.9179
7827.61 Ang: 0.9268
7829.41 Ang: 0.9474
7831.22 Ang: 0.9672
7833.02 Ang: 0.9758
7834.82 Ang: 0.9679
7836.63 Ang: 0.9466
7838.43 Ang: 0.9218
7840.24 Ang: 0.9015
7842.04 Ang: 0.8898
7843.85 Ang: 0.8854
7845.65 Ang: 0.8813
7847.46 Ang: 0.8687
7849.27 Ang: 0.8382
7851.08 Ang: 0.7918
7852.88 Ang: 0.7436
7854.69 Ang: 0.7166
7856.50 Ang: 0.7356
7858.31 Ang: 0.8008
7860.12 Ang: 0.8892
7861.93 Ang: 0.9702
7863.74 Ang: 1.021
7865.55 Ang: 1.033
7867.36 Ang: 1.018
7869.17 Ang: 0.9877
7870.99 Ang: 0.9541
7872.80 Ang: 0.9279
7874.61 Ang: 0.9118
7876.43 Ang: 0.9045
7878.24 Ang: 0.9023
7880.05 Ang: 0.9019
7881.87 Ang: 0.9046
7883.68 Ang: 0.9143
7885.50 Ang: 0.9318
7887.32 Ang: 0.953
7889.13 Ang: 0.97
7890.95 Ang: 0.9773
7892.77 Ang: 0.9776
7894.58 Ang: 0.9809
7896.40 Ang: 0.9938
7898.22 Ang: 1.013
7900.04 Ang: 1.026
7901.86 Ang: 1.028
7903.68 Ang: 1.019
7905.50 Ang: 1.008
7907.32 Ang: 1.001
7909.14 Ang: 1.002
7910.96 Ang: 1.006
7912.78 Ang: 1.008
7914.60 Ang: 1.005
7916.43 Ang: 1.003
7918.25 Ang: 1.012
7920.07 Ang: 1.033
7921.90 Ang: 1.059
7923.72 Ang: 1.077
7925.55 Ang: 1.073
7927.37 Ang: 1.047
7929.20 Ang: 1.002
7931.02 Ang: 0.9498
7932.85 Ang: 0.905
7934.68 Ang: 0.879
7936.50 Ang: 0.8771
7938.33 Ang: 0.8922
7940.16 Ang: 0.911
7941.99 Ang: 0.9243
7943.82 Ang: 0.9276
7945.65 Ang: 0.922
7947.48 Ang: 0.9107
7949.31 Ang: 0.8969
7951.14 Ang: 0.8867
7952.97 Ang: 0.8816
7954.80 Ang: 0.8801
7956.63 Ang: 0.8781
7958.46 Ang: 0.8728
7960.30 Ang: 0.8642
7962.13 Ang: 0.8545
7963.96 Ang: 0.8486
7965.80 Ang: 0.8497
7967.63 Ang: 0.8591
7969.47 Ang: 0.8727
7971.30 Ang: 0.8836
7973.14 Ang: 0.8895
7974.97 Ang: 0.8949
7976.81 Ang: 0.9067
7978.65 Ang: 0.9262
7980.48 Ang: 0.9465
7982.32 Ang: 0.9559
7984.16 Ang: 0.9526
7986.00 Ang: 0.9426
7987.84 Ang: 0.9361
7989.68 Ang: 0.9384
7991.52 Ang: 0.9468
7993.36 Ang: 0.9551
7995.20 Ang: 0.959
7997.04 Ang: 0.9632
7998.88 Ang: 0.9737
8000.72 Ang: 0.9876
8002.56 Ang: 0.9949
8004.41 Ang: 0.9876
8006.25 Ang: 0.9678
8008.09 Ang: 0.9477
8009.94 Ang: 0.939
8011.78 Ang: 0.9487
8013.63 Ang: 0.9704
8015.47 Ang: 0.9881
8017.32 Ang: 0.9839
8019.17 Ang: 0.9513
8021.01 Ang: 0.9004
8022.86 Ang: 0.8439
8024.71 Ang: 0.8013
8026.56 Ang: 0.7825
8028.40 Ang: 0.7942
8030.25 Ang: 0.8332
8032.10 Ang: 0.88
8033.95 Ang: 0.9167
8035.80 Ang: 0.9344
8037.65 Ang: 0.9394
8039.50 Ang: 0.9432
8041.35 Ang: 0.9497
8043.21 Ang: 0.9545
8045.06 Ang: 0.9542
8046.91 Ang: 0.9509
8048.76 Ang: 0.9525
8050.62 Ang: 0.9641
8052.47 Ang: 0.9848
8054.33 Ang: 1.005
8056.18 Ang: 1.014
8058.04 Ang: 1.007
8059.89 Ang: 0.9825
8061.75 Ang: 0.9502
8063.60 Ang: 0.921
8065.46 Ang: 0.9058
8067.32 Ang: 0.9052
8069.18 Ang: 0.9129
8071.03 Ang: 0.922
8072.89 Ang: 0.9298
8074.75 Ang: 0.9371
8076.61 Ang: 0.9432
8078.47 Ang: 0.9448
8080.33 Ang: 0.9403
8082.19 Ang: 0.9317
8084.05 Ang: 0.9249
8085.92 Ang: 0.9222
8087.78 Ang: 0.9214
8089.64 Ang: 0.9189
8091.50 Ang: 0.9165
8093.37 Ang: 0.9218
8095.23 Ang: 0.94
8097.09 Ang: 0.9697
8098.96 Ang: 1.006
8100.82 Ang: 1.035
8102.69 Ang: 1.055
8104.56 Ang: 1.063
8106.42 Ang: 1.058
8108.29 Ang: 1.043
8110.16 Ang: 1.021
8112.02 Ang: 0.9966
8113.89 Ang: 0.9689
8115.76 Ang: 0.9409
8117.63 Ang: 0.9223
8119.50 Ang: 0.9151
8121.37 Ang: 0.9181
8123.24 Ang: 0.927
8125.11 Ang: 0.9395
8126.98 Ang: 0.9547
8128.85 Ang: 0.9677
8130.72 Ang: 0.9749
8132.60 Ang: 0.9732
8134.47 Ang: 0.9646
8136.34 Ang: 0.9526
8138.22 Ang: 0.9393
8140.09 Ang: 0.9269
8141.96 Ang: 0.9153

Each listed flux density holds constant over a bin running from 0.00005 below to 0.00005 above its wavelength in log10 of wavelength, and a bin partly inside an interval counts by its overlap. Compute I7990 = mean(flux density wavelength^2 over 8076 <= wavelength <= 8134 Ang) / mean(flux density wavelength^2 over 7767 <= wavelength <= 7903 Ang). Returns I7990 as 1.14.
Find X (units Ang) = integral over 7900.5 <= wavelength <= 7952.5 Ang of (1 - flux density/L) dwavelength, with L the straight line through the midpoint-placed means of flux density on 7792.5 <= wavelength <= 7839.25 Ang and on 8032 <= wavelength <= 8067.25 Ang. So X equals -2.8 Ang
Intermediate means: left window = 0.898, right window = 0.954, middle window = 0.973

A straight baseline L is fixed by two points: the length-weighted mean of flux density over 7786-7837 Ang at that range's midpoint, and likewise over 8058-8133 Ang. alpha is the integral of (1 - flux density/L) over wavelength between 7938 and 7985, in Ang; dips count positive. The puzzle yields 1.4 Ang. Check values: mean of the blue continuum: 0.884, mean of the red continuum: 0.957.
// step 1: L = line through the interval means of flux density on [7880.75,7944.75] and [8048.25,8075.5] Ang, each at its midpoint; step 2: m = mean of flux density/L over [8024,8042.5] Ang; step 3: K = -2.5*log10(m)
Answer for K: 0.09 mag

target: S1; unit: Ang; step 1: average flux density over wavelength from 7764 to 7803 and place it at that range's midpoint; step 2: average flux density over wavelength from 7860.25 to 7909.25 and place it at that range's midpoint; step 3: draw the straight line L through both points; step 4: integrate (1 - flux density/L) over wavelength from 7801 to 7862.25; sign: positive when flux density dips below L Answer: 2.8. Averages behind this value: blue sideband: 0.888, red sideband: 0.97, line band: 0.883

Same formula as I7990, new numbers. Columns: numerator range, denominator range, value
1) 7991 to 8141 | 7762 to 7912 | 1.10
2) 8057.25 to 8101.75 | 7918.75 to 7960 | 1.04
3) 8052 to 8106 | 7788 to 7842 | 1.15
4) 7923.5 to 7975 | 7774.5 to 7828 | 1.08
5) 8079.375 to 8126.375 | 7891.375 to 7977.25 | 1.06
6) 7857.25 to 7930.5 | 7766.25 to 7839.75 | 1.12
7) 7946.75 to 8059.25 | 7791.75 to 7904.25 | 1.05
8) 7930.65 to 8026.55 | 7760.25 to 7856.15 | 1.07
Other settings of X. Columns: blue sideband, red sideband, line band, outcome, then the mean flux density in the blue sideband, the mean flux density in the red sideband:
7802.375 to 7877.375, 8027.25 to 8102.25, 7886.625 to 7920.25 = -3.2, 0.902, 0.94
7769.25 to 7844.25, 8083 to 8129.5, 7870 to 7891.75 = -0.4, 0.893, 0.967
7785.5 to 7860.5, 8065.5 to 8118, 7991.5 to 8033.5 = 0.4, 0.869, 0.961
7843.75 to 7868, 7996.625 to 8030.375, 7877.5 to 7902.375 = -2.3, 0.869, 0.926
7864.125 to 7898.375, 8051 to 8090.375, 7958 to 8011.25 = 1.3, 0.955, 0.944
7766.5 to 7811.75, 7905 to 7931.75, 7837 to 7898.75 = 3.3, 0.875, 1.02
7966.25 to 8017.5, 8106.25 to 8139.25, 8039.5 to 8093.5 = 0.5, 0.942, 0.963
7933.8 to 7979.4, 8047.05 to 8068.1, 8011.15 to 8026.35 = 0.3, 0.887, 0.963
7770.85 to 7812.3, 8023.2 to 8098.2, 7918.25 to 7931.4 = -2.1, 0.863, 0.928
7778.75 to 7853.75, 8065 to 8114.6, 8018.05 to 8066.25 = 1.2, 0.878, 0.962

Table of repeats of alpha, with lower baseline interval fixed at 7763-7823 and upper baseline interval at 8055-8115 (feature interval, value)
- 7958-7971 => 1.0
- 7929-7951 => 0.4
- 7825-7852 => -0.2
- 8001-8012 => -0.3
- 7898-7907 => -1.0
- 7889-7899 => -0.8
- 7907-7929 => -2.5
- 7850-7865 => 1.2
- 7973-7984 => 0.2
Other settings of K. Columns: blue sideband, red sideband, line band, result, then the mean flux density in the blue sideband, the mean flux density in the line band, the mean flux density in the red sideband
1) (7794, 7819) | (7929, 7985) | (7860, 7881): -0.09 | 0.867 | 0.954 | 0.899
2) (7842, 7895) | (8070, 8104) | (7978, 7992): -0.02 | 0.906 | 0.943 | 0.95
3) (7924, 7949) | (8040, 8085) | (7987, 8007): -0.02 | 0.942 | 0.965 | 0.949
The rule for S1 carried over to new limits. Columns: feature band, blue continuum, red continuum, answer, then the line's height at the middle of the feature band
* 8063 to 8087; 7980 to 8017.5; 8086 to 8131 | 1.0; 0.967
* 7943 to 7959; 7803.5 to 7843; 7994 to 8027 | 0.6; 0.933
